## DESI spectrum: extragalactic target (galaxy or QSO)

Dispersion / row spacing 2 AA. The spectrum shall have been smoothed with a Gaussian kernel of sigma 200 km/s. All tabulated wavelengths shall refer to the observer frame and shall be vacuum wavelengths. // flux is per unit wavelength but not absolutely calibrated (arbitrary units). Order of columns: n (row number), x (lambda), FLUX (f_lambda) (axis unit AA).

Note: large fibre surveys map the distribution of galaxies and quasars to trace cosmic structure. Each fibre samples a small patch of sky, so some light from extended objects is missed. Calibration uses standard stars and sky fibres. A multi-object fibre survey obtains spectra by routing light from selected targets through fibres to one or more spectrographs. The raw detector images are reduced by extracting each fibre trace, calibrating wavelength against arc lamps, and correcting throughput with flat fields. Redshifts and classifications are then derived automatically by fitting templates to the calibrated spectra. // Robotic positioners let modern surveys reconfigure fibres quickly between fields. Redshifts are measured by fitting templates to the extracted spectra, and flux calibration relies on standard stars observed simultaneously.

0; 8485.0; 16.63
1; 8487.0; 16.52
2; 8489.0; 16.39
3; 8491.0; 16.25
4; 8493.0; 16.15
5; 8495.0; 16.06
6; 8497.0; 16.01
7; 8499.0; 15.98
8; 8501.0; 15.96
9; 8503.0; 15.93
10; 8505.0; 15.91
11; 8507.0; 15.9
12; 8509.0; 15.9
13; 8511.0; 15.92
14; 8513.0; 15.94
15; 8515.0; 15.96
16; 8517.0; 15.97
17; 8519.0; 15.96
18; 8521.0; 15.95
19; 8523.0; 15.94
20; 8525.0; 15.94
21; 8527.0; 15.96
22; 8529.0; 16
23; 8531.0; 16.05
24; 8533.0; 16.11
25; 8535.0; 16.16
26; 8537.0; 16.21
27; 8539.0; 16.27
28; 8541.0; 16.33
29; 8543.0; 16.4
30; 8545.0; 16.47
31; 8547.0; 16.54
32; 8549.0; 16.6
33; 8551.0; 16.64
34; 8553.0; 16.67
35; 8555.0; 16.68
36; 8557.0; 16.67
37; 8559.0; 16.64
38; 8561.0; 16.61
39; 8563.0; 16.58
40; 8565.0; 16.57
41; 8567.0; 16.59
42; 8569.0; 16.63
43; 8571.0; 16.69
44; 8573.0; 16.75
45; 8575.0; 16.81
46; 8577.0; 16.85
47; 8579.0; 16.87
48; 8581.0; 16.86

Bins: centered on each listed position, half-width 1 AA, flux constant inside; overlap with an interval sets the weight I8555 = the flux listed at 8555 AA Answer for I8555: 16.68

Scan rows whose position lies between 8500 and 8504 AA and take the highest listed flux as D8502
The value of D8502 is 15.96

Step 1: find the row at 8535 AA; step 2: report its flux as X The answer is 16.16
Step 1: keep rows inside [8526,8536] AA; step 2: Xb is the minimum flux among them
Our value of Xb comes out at 15.96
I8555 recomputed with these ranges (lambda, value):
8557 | 16.67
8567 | 16.59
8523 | 15.94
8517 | 15.97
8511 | 15.92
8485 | 16.63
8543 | 16.4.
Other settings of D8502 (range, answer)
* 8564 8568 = 16.59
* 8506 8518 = 15.97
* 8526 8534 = 16.11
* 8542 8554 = 16.67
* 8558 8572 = 16.69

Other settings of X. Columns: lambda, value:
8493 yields 16.15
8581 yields 16.86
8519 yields 15.96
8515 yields 15.96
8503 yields 15.93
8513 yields 15.94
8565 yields 16.57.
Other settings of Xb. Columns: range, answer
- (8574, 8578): 16.81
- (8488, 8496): 16.06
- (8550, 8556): 16.64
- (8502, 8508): 15.9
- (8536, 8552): 16.21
